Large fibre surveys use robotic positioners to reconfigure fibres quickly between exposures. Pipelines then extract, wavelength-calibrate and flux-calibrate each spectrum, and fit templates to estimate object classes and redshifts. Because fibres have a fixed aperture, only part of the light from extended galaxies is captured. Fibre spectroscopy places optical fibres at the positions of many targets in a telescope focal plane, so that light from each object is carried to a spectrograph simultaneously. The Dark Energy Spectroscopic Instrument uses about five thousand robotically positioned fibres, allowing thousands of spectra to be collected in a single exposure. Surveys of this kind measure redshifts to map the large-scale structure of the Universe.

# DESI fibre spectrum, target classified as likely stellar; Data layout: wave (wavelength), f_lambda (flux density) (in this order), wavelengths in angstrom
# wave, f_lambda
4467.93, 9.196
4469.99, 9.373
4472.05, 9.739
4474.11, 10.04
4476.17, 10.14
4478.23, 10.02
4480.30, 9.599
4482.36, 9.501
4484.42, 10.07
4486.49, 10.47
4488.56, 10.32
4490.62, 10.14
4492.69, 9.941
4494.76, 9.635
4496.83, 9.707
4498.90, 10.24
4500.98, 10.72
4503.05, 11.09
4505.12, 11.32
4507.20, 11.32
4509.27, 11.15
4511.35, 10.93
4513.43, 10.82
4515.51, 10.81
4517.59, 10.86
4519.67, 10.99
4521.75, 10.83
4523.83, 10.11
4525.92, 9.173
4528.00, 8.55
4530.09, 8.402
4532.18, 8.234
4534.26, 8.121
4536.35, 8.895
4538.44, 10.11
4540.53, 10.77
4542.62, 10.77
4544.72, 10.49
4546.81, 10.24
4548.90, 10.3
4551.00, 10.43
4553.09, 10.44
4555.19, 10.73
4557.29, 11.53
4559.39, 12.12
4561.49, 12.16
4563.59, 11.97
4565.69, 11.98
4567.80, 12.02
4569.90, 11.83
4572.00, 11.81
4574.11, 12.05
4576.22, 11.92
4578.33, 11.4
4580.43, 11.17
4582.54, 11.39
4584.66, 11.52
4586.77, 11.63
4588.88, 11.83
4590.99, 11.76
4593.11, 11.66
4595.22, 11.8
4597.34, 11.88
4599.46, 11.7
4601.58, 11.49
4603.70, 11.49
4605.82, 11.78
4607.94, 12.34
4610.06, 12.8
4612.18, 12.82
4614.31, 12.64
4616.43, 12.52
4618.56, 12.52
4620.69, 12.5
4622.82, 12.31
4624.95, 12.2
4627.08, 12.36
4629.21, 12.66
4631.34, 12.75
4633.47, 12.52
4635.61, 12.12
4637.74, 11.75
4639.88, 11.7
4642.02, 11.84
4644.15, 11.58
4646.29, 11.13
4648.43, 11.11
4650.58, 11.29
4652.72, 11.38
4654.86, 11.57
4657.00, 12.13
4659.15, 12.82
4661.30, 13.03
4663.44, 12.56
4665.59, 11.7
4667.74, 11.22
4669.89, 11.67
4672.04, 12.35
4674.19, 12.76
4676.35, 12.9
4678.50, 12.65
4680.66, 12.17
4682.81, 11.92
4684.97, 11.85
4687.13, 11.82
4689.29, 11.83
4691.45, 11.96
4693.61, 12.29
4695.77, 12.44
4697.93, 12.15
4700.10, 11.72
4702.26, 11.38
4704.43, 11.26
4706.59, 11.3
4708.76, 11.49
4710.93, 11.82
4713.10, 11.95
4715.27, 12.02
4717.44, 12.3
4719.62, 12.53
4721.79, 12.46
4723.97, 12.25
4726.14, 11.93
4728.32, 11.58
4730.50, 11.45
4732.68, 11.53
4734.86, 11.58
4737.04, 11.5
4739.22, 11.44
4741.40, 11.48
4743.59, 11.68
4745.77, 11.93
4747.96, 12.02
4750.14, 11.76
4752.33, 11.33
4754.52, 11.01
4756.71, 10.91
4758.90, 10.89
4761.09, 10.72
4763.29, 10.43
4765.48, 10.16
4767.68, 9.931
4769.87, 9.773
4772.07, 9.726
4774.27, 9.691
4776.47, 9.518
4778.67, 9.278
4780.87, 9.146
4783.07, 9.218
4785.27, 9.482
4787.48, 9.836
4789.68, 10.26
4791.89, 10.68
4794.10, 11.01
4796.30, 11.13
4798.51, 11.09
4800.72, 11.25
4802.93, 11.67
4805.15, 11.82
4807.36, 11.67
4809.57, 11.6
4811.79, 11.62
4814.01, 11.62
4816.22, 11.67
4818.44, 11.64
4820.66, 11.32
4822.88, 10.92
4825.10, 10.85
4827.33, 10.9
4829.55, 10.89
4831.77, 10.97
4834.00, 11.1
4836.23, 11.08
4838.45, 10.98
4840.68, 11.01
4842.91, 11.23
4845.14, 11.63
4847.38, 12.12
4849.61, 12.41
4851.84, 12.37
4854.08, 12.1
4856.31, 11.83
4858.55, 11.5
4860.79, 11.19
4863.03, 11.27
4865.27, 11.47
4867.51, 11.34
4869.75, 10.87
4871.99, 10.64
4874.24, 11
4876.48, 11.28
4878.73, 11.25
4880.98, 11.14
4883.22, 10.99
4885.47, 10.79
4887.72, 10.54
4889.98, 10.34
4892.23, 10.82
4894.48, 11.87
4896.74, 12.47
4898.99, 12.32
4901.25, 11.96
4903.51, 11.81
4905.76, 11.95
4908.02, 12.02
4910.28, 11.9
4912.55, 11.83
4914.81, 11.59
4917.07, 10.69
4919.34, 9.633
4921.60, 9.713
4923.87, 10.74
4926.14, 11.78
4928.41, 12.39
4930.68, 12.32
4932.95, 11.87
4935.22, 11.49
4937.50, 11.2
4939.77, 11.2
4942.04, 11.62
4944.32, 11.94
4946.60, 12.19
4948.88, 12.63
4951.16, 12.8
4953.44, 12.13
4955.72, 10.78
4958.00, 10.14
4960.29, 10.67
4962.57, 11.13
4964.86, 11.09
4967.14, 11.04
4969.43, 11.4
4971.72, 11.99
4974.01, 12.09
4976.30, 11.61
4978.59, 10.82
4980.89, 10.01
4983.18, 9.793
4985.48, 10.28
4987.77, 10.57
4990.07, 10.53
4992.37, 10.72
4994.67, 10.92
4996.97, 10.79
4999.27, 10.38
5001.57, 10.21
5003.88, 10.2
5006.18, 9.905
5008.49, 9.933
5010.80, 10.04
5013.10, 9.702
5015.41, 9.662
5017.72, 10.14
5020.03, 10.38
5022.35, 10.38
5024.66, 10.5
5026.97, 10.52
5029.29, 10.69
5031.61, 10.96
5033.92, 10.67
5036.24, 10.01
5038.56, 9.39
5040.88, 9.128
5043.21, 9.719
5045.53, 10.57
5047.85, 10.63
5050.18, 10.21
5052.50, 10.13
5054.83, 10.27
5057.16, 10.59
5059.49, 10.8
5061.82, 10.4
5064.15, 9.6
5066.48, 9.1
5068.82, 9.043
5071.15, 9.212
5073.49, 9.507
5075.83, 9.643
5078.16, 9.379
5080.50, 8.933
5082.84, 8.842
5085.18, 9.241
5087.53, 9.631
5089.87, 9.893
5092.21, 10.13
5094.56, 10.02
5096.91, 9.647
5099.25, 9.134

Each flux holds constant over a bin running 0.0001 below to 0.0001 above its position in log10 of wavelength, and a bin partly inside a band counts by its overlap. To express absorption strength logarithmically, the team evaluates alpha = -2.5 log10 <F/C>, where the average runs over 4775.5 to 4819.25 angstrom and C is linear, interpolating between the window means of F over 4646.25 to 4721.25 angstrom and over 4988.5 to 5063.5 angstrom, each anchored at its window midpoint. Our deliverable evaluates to 0.06 mag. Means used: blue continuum 12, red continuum 10.3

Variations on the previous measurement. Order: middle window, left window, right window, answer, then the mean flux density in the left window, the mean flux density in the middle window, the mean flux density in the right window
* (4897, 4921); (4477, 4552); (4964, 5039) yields -0.11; 10.1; 11.6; 10.5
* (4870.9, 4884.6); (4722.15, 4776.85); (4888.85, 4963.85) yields 0.03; 11.1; 11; 11.5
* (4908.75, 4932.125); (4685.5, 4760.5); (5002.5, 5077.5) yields -0.06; 11.7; 11.3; 10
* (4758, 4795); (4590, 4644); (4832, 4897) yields 0.16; 12.1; 9.97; 11.3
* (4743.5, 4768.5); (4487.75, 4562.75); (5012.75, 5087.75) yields -0.09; 10.4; 11.1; 9.93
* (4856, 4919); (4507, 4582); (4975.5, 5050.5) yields -0.09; 10.7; 11.4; 10.3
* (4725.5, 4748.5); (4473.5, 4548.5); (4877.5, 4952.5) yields -0.07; 10.1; 11.6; 11.5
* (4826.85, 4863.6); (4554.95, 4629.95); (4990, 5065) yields -0.05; 12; 11.5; 10.3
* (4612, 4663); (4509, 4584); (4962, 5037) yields -0.14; 10.7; 12.1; 10.6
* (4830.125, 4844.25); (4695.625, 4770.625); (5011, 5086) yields -0.01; 11.5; 11.1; 9.94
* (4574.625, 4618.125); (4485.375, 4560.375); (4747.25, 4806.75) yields -0.15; 10.3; 11.9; 10.5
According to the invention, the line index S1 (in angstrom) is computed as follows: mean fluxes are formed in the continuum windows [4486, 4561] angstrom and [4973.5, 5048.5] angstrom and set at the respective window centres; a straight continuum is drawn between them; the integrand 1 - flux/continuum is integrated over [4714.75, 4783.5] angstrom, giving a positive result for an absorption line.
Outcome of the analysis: -4.8 angstrom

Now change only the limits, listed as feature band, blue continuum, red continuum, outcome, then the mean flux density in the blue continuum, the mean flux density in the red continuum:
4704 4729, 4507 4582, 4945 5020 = -2.7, 10.7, 10.8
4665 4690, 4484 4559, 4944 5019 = -3.9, 10.3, 10.8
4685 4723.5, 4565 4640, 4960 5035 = -0.9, 12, 10.6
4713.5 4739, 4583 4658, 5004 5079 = -0.9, 12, 10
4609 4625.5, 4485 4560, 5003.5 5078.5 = -3.7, 10.3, 10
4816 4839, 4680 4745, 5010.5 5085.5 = 0.2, 11.8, 9.95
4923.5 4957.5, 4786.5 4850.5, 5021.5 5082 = -3.9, 11.2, 9.99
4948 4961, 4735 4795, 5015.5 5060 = -1.5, 10.6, 10.3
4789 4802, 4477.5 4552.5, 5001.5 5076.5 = -1.1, 10.1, 10.1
